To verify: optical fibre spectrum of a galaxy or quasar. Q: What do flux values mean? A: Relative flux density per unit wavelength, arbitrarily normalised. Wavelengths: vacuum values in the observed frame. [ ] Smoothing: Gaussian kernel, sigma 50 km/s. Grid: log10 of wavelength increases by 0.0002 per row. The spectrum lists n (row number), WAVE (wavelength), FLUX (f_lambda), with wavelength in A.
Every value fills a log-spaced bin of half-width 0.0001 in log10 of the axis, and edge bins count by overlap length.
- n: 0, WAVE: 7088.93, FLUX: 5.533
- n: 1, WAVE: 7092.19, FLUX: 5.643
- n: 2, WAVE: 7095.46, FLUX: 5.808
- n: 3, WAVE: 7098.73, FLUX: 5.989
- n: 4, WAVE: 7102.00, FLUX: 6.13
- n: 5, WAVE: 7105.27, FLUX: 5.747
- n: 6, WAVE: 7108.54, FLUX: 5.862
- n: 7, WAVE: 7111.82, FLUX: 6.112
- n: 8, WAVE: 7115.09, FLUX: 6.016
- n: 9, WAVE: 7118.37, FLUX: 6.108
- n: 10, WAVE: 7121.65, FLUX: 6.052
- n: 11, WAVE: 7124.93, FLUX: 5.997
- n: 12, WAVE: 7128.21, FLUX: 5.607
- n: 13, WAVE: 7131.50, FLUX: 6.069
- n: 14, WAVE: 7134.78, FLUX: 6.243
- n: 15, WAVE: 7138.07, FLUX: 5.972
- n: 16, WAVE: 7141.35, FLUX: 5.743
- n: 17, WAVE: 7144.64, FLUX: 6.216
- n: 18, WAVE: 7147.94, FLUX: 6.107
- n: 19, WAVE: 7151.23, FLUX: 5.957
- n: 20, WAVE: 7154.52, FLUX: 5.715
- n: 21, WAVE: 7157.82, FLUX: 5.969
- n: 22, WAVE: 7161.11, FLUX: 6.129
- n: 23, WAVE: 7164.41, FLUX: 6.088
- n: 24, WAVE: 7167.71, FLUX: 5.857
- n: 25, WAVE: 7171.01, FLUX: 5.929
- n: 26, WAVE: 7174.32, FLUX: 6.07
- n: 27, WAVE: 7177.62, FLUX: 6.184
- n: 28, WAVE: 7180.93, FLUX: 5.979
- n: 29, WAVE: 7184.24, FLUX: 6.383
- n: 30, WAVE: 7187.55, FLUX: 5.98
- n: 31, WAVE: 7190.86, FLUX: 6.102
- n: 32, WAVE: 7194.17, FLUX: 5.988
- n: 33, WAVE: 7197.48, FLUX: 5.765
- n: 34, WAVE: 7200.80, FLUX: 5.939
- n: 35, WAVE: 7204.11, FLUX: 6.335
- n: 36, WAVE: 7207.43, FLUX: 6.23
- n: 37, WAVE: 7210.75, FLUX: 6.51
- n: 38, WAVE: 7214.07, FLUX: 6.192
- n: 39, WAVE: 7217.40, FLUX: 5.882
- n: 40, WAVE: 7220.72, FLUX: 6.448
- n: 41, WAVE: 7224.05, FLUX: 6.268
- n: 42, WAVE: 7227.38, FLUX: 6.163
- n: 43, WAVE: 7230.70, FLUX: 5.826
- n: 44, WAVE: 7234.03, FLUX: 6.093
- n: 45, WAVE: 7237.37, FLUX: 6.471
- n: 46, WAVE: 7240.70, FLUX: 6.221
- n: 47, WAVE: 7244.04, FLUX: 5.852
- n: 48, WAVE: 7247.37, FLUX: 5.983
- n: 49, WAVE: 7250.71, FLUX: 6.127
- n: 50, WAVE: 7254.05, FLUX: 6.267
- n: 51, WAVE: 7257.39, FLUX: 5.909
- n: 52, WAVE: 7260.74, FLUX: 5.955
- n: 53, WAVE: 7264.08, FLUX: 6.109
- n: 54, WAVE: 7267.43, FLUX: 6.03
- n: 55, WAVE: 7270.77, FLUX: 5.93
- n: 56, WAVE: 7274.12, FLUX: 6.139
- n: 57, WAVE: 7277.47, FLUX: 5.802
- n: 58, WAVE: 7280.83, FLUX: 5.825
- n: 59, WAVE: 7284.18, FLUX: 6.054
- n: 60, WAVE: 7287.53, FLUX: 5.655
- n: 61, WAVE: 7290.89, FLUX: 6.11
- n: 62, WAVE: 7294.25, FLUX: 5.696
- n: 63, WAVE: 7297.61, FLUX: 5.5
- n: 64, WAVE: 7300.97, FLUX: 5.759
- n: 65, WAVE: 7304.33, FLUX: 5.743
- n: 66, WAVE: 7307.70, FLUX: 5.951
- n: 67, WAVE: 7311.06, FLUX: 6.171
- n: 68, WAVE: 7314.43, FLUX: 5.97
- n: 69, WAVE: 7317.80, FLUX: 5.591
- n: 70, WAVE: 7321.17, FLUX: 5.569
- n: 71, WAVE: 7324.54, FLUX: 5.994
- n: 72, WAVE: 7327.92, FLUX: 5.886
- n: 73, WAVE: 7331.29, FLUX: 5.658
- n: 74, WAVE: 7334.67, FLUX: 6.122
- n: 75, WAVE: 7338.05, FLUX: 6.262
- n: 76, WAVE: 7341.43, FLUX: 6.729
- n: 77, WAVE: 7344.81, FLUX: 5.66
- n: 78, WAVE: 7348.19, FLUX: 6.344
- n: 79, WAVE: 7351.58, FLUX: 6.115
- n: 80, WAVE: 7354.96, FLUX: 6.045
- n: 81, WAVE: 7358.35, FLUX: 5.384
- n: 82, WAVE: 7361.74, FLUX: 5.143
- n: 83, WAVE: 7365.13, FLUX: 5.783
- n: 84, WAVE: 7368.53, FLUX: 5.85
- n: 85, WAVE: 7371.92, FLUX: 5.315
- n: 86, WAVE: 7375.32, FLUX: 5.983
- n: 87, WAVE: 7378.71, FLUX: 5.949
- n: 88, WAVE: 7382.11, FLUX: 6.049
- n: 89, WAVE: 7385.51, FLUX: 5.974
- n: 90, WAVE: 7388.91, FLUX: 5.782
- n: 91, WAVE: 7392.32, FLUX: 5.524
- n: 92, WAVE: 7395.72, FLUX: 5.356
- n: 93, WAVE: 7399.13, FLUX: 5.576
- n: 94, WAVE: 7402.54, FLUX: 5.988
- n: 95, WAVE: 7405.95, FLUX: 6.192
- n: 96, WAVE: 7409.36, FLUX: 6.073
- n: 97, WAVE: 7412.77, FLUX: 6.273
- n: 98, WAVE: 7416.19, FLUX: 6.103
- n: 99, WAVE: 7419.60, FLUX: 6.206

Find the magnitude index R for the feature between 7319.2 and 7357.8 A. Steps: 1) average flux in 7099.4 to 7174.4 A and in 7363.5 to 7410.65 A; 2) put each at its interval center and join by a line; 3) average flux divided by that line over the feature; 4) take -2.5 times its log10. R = -0.03 mag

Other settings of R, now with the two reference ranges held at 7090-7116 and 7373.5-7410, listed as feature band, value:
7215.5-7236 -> -0.04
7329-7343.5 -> -0.06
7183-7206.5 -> -0.03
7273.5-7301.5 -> 0.01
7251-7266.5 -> -0.03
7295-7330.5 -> 0.01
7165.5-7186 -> -0.03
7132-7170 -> -0.02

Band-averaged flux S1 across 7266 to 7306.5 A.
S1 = 5.85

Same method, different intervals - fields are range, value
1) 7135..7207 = 6.03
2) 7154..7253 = 6.09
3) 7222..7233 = 6.1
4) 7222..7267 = 6.1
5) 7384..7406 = 5.74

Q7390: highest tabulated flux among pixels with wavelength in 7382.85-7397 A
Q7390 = 5.974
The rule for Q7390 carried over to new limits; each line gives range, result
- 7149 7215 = 6.51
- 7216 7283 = 6.471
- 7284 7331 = 6.171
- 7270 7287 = 6.139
